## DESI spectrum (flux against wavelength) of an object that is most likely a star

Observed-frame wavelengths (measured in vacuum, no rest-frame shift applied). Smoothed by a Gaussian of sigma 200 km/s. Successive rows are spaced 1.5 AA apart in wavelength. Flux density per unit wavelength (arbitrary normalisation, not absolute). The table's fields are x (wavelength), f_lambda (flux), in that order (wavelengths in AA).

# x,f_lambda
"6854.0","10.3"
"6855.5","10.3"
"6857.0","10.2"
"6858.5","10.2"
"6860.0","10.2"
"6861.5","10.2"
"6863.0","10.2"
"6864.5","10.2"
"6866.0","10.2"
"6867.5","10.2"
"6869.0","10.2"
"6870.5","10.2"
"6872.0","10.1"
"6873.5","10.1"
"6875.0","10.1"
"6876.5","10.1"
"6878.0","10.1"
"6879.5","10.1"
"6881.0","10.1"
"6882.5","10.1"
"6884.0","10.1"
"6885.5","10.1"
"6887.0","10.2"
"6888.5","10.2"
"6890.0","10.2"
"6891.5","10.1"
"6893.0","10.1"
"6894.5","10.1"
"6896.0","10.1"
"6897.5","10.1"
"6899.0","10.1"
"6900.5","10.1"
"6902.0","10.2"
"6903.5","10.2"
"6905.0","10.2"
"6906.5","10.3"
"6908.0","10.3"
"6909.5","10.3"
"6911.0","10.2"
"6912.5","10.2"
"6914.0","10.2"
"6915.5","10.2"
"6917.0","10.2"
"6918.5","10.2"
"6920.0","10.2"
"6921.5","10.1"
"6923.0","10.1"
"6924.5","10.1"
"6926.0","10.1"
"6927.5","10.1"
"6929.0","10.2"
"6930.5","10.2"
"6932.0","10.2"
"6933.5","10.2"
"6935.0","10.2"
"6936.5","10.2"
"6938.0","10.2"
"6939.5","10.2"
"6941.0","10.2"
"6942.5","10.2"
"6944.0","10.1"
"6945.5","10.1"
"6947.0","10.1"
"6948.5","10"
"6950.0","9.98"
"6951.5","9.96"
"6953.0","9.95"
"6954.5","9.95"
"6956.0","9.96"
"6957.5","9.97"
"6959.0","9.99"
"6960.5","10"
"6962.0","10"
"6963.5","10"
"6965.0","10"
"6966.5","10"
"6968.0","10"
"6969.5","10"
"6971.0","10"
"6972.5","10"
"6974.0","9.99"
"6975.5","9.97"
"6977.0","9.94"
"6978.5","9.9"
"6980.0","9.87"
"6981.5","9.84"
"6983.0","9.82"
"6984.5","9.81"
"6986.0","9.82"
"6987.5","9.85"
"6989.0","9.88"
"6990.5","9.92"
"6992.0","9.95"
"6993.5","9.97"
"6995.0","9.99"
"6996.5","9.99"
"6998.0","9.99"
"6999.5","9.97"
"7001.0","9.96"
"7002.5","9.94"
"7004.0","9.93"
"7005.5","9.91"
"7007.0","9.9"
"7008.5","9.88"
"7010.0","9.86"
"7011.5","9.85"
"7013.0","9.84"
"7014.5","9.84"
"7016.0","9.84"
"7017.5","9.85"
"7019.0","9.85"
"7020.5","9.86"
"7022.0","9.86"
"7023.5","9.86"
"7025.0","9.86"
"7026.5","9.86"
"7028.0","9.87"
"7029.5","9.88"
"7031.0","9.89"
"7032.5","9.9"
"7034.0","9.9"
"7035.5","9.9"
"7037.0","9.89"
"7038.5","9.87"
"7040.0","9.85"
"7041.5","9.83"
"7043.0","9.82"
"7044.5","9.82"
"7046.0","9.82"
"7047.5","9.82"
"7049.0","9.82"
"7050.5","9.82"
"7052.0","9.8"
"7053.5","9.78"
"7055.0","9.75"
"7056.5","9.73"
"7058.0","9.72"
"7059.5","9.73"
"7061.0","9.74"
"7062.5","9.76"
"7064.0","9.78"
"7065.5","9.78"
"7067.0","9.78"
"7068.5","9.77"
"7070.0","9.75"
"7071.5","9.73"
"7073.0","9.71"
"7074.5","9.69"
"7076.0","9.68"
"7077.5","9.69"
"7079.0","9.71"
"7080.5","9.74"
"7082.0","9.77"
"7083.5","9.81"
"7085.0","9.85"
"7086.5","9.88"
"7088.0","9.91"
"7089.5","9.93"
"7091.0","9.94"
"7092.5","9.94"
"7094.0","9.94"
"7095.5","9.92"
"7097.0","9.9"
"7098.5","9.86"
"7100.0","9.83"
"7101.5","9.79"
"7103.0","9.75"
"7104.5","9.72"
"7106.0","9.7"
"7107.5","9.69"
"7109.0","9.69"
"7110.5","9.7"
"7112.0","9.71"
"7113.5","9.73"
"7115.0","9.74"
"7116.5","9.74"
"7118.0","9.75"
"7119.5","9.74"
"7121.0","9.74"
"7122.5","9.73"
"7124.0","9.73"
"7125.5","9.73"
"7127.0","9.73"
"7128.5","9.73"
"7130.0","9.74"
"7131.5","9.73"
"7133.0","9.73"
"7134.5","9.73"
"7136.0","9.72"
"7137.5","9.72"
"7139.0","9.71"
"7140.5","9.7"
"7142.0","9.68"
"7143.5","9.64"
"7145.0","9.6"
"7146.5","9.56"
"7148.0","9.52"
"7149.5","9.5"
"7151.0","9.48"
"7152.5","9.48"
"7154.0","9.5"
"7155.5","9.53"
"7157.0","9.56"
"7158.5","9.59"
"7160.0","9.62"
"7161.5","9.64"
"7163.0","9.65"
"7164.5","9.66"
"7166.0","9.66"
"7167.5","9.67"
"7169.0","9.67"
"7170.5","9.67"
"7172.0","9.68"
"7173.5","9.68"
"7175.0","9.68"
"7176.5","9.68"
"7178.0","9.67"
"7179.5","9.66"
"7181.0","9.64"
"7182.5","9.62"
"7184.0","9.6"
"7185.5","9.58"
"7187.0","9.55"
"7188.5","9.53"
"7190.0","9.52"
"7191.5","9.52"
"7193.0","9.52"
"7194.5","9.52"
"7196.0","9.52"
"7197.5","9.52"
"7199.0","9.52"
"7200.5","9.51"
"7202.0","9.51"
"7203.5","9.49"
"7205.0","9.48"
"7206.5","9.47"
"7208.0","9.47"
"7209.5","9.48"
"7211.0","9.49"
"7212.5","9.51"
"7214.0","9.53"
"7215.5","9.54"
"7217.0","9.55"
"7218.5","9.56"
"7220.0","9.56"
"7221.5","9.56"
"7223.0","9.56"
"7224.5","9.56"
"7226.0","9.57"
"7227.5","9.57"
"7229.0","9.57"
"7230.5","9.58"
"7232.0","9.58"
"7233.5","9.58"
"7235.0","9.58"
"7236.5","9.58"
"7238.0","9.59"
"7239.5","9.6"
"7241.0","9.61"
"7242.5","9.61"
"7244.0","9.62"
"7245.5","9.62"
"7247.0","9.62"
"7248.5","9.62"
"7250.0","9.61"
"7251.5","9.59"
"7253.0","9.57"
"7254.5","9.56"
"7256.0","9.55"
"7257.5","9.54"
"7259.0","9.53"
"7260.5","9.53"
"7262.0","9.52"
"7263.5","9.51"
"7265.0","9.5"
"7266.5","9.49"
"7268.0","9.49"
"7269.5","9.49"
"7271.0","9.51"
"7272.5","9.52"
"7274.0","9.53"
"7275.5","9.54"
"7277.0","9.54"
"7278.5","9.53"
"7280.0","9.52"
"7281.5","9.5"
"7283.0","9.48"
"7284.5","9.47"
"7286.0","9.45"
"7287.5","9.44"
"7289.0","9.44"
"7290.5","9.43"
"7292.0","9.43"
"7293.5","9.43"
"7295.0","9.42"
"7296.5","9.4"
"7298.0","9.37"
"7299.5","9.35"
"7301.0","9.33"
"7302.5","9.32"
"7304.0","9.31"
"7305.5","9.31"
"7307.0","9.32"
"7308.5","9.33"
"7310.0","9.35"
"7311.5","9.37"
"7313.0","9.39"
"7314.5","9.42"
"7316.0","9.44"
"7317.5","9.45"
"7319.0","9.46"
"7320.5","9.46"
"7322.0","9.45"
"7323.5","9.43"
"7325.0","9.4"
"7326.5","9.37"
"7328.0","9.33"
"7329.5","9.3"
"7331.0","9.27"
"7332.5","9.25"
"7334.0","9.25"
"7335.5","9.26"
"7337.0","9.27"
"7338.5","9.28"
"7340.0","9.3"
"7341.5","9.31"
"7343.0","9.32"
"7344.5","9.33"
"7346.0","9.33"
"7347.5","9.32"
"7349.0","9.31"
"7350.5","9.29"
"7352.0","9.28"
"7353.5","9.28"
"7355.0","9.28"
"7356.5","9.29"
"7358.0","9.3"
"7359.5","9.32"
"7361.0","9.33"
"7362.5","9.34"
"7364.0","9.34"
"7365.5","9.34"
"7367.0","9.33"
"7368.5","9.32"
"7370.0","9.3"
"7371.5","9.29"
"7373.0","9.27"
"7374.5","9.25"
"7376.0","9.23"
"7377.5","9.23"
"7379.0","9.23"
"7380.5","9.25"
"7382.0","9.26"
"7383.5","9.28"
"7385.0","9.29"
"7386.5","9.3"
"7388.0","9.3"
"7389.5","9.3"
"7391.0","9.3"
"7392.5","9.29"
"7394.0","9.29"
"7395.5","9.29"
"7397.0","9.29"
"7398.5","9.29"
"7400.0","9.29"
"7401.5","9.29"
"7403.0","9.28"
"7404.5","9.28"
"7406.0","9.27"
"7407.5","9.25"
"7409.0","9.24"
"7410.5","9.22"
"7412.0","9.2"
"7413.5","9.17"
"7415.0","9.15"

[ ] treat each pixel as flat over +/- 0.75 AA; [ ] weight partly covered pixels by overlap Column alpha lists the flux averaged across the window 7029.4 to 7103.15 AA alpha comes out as 9.81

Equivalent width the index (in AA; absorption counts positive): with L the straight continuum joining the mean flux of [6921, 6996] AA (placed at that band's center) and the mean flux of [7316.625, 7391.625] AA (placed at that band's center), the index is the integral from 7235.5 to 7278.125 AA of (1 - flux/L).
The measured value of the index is -0.3 AA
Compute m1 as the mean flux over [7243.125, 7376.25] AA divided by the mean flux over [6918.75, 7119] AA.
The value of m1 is 0.95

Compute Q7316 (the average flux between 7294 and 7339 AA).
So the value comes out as 9.36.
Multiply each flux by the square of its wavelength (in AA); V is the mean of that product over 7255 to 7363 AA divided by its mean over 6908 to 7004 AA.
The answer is 1.03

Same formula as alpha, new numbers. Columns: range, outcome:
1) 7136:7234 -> 9.58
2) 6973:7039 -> 9.89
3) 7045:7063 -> 9.77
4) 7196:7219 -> 9.51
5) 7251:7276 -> 9.53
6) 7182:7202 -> 9.54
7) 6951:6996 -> 9.94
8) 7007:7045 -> 9.86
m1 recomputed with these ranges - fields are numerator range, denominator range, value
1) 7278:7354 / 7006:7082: 0.96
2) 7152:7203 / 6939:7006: 0.96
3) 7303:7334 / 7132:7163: 0.97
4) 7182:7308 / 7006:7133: 0.97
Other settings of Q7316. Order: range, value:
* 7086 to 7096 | 9.92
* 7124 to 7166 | 9.64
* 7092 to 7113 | 9.79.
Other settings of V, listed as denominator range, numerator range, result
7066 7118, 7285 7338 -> 1.02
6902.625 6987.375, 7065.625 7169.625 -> 1.01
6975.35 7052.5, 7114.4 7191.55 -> 1.02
